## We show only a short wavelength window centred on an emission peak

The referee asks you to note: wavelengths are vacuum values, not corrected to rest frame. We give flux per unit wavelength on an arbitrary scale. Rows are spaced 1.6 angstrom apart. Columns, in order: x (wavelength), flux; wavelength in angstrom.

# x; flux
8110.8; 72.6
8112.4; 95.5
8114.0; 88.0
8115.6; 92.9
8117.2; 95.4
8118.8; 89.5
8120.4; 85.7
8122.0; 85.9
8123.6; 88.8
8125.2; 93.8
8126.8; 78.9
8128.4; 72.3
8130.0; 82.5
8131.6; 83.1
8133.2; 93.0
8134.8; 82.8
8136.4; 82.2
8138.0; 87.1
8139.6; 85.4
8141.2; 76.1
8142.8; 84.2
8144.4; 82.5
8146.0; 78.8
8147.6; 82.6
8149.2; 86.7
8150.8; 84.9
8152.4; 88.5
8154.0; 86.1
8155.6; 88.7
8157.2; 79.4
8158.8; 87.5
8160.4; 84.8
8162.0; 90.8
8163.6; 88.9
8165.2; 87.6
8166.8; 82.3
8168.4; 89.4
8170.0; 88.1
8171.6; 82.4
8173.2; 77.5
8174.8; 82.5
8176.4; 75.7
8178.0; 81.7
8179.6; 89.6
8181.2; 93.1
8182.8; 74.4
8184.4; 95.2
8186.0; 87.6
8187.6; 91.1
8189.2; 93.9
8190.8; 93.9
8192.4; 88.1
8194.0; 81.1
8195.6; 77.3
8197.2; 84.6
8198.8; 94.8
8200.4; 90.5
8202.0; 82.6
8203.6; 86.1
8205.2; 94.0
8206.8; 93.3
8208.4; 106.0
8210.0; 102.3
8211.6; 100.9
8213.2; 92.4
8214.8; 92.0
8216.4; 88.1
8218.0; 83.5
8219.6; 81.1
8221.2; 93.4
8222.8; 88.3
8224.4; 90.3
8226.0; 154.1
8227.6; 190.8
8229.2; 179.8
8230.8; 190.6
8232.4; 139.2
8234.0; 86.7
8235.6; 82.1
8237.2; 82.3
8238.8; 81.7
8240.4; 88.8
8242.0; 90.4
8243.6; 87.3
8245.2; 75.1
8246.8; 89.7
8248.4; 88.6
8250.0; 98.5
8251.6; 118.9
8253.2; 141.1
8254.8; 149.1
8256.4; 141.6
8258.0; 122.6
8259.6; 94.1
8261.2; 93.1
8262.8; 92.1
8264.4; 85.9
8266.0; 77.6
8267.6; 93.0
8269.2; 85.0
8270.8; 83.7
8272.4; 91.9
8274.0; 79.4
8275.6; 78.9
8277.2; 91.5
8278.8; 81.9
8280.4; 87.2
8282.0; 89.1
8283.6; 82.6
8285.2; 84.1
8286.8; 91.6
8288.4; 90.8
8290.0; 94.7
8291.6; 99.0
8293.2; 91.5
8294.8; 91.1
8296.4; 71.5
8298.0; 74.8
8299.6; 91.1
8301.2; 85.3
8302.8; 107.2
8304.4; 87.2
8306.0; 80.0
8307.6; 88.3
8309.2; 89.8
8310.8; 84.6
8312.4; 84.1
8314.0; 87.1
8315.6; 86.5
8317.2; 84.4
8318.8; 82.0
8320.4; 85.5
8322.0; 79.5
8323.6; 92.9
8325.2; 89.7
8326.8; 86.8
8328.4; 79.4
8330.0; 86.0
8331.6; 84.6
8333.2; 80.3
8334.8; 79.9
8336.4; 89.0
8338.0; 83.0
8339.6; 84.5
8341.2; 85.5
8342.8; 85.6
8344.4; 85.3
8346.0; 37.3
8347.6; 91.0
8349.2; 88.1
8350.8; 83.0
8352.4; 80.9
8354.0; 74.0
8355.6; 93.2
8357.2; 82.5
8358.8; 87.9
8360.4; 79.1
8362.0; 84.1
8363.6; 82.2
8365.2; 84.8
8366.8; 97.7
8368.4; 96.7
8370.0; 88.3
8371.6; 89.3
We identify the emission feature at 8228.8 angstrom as H-alpha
